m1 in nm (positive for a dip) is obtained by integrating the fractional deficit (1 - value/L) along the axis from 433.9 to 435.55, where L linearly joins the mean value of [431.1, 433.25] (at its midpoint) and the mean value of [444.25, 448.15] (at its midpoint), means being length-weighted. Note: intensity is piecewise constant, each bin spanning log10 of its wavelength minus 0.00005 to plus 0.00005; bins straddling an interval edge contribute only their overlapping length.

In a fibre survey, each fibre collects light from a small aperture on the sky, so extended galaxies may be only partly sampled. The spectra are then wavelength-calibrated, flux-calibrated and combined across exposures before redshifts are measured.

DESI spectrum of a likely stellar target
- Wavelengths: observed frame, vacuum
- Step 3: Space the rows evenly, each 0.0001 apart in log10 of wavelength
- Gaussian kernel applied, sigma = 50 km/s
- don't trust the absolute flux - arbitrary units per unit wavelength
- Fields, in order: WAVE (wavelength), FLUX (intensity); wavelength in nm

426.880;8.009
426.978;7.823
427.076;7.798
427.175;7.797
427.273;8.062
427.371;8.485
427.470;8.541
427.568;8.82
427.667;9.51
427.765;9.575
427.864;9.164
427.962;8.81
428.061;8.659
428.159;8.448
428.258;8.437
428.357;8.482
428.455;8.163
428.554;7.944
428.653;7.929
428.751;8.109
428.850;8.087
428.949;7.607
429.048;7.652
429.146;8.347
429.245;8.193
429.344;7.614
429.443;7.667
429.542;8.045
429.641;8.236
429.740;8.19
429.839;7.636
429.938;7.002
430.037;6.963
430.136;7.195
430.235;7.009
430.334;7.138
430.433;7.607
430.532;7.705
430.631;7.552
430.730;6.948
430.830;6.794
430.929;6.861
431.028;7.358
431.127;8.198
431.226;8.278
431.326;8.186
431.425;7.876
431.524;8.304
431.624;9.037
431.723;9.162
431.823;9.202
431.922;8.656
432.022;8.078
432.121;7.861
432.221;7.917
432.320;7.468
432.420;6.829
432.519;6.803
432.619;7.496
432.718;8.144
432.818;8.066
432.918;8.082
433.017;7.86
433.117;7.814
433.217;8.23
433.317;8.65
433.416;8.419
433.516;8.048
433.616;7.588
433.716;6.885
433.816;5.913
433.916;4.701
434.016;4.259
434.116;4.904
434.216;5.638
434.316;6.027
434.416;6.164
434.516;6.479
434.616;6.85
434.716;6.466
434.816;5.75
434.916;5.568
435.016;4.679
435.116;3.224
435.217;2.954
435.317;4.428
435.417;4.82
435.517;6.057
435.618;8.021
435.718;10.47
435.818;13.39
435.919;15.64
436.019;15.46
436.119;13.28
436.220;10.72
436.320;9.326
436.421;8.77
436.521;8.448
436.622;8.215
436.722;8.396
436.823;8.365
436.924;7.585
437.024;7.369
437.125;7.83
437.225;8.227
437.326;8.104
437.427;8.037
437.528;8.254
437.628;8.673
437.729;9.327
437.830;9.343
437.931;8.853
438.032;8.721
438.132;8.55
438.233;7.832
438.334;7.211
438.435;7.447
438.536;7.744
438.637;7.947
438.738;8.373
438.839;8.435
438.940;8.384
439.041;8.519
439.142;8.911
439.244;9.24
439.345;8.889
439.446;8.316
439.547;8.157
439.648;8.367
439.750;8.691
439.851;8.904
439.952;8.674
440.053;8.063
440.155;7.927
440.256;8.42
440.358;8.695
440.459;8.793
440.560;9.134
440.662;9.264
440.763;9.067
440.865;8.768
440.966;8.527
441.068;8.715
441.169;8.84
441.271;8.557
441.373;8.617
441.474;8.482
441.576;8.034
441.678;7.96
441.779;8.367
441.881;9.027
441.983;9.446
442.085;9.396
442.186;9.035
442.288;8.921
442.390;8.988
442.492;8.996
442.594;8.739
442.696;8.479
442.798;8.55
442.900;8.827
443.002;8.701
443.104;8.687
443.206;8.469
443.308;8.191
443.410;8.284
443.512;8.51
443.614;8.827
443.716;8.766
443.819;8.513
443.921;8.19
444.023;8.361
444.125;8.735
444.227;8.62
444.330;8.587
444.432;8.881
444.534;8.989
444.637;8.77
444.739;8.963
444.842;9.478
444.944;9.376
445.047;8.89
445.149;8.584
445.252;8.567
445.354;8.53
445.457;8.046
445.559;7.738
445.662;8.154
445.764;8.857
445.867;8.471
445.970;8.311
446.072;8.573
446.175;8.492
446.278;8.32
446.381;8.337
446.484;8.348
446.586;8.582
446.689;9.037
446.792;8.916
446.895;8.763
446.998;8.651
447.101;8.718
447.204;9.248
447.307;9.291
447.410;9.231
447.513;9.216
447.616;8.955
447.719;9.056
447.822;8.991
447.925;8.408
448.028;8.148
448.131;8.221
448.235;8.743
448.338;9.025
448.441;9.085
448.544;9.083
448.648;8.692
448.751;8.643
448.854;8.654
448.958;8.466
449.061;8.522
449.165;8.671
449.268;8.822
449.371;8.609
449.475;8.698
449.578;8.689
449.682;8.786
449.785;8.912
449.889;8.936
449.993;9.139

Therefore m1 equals 0.59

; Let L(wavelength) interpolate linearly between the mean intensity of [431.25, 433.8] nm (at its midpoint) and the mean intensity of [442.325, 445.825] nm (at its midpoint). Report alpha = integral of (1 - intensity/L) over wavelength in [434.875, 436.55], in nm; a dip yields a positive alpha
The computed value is -0.08 nm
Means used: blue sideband 8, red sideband 8.64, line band 8.57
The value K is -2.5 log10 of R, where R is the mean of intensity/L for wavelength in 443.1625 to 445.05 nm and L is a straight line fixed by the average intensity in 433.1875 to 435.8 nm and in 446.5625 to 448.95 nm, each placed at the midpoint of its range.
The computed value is -0.07 mag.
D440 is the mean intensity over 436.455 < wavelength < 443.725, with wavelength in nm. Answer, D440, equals 8.52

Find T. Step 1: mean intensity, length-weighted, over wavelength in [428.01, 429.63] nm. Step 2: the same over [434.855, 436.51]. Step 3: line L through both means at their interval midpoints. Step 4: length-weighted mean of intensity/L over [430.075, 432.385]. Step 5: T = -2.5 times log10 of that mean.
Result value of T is 0.06 mag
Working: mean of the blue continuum 8.09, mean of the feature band 7.83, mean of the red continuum 8.53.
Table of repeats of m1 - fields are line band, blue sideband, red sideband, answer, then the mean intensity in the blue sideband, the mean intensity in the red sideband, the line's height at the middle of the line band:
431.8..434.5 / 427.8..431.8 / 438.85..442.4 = 0.31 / 7.93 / 8.68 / 8.16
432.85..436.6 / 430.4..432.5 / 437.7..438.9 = 0.24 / 7.89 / 8.3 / 8.08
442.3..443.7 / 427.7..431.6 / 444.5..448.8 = -0.02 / 7.91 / 8.72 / 8.55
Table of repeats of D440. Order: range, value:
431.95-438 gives 7.76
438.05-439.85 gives 8.32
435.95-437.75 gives 9.2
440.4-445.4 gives 8.74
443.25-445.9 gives 8.61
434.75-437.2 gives 8.27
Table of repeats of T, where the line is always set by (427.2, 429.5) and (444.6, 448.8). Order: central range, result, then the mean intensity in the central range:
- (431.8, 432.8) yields 0.082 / 7.82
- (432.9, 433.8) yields 0.077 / 7.87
